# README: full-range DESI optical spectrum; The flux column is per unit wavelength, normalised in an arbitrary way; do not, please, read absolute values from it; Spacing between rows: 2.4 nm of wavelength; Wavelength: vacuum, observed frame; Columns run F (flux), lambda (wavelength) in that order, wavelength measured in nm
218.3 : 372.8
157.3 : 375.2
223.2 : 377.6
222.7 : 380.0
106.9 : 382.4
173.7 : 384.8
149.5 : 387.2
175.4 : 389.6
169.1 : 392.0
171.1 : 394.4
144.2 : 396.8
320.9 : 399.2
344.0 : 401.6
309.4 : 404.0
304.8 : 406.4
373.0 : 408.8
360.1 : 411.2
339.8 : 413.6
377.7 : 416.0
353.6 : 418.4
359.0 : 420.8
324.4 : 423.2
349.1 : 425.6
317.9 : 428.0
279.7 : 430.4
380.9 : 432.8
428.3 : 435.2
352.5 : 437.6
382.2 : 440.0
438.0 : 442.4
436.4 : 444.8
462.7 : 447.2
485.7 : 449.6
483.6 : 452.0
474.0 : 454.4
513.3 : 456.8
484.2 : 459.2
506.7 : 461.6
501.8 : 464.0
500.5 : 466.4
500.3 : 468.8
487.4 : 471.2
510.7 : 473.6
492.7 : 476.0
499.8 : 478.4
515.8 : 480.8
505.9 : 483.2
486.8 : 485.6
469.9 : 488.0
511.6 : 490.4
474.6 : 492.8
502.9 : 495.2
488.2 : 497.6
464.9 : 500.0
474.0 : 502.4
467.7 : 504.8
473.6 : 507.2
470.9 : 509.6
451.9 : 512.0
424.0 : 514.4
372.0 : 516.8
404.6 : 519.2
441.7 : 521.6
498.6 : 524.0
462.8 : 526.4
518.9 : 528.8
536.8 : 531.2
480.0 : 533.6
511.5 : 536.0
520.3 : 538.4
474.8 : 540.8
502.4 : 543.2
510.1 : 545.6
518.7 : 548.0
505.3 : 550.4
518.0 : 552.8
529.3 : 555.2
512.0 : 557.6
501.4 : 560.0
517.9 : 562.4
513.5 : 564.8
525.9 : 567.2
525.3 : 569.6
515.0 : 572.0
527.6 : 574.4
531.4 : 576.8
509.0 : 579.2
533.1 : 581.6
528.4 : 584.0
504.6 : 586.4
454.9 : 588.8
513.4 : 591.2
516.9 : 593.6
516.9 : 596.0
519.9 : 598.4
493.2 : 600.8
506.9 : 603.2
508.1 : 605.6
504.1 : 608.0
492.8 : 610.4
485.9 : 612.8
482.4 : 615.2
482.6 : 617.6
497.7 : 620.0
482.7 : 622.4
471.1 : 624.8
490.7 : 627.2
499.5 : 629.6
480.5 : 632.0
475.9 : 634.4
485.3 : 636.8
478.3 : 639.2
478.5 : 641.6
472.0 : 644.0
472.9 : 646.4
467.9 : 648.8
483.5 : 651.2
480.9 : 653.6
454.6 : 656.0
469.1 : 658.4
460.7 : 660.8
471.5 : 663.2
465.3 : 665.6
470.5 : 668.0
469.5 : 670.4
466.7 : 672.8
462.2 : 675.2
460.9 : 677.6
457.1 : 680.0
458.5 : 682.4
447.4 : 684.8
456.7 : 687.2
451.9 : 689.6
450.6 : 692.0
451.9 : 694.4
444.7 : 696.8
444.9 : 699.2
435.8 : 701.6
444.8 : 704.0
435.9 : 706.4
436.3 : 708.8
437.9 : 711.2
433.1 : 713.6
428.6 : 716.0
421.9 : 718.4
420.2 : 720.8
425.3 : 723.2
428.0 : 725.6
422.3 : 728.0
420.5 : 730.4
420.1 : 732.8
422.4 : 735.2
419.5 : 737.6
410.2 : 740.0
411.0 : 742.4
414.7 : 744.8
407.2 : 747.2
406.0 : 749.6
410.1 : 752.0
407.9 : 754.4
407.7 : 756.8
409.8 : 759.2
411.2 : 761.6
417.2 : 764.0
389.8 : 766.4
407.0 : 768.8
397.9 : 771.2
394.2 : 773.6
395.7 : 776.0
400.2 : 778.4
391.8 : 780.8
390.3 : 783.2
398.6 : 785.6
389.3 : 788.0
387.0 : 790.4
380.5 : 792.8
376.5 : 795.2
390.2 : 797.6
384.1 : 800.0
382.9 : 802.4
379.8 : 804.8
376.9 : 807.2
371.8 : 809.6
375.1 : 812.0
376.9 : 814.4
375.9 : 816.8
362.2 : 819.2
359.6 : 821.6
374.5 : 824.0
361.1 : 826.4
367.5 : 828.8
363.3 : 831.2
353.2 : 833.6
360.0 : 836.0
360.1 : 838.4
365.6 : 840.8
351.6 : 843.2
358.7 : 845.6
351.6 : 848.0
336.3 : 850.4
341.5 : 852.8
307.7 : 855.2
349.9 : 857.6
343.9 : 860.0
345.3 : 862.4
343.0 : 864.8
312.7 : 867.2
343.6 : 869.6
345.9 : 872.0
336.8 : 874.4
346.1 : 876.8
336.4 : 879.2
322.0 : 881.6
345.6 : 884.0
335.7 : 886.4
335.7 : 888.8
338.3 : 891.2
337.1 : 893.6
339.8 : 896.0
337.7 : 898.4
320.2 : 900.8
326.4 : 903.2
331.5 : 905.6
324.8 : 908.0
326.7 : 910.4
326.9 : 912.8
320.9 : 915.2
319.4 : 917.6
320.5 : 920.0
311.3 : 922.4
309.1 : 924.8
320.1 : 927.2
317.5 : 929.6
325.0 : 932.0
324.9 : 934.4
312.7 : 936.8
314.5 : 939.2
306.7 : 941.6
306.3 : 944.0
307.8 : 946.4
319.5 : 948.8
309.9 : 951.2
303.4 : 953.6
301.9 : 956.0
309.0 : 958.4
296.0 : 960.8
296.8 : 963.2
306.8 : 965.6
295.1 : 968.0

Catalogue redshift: 0.000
